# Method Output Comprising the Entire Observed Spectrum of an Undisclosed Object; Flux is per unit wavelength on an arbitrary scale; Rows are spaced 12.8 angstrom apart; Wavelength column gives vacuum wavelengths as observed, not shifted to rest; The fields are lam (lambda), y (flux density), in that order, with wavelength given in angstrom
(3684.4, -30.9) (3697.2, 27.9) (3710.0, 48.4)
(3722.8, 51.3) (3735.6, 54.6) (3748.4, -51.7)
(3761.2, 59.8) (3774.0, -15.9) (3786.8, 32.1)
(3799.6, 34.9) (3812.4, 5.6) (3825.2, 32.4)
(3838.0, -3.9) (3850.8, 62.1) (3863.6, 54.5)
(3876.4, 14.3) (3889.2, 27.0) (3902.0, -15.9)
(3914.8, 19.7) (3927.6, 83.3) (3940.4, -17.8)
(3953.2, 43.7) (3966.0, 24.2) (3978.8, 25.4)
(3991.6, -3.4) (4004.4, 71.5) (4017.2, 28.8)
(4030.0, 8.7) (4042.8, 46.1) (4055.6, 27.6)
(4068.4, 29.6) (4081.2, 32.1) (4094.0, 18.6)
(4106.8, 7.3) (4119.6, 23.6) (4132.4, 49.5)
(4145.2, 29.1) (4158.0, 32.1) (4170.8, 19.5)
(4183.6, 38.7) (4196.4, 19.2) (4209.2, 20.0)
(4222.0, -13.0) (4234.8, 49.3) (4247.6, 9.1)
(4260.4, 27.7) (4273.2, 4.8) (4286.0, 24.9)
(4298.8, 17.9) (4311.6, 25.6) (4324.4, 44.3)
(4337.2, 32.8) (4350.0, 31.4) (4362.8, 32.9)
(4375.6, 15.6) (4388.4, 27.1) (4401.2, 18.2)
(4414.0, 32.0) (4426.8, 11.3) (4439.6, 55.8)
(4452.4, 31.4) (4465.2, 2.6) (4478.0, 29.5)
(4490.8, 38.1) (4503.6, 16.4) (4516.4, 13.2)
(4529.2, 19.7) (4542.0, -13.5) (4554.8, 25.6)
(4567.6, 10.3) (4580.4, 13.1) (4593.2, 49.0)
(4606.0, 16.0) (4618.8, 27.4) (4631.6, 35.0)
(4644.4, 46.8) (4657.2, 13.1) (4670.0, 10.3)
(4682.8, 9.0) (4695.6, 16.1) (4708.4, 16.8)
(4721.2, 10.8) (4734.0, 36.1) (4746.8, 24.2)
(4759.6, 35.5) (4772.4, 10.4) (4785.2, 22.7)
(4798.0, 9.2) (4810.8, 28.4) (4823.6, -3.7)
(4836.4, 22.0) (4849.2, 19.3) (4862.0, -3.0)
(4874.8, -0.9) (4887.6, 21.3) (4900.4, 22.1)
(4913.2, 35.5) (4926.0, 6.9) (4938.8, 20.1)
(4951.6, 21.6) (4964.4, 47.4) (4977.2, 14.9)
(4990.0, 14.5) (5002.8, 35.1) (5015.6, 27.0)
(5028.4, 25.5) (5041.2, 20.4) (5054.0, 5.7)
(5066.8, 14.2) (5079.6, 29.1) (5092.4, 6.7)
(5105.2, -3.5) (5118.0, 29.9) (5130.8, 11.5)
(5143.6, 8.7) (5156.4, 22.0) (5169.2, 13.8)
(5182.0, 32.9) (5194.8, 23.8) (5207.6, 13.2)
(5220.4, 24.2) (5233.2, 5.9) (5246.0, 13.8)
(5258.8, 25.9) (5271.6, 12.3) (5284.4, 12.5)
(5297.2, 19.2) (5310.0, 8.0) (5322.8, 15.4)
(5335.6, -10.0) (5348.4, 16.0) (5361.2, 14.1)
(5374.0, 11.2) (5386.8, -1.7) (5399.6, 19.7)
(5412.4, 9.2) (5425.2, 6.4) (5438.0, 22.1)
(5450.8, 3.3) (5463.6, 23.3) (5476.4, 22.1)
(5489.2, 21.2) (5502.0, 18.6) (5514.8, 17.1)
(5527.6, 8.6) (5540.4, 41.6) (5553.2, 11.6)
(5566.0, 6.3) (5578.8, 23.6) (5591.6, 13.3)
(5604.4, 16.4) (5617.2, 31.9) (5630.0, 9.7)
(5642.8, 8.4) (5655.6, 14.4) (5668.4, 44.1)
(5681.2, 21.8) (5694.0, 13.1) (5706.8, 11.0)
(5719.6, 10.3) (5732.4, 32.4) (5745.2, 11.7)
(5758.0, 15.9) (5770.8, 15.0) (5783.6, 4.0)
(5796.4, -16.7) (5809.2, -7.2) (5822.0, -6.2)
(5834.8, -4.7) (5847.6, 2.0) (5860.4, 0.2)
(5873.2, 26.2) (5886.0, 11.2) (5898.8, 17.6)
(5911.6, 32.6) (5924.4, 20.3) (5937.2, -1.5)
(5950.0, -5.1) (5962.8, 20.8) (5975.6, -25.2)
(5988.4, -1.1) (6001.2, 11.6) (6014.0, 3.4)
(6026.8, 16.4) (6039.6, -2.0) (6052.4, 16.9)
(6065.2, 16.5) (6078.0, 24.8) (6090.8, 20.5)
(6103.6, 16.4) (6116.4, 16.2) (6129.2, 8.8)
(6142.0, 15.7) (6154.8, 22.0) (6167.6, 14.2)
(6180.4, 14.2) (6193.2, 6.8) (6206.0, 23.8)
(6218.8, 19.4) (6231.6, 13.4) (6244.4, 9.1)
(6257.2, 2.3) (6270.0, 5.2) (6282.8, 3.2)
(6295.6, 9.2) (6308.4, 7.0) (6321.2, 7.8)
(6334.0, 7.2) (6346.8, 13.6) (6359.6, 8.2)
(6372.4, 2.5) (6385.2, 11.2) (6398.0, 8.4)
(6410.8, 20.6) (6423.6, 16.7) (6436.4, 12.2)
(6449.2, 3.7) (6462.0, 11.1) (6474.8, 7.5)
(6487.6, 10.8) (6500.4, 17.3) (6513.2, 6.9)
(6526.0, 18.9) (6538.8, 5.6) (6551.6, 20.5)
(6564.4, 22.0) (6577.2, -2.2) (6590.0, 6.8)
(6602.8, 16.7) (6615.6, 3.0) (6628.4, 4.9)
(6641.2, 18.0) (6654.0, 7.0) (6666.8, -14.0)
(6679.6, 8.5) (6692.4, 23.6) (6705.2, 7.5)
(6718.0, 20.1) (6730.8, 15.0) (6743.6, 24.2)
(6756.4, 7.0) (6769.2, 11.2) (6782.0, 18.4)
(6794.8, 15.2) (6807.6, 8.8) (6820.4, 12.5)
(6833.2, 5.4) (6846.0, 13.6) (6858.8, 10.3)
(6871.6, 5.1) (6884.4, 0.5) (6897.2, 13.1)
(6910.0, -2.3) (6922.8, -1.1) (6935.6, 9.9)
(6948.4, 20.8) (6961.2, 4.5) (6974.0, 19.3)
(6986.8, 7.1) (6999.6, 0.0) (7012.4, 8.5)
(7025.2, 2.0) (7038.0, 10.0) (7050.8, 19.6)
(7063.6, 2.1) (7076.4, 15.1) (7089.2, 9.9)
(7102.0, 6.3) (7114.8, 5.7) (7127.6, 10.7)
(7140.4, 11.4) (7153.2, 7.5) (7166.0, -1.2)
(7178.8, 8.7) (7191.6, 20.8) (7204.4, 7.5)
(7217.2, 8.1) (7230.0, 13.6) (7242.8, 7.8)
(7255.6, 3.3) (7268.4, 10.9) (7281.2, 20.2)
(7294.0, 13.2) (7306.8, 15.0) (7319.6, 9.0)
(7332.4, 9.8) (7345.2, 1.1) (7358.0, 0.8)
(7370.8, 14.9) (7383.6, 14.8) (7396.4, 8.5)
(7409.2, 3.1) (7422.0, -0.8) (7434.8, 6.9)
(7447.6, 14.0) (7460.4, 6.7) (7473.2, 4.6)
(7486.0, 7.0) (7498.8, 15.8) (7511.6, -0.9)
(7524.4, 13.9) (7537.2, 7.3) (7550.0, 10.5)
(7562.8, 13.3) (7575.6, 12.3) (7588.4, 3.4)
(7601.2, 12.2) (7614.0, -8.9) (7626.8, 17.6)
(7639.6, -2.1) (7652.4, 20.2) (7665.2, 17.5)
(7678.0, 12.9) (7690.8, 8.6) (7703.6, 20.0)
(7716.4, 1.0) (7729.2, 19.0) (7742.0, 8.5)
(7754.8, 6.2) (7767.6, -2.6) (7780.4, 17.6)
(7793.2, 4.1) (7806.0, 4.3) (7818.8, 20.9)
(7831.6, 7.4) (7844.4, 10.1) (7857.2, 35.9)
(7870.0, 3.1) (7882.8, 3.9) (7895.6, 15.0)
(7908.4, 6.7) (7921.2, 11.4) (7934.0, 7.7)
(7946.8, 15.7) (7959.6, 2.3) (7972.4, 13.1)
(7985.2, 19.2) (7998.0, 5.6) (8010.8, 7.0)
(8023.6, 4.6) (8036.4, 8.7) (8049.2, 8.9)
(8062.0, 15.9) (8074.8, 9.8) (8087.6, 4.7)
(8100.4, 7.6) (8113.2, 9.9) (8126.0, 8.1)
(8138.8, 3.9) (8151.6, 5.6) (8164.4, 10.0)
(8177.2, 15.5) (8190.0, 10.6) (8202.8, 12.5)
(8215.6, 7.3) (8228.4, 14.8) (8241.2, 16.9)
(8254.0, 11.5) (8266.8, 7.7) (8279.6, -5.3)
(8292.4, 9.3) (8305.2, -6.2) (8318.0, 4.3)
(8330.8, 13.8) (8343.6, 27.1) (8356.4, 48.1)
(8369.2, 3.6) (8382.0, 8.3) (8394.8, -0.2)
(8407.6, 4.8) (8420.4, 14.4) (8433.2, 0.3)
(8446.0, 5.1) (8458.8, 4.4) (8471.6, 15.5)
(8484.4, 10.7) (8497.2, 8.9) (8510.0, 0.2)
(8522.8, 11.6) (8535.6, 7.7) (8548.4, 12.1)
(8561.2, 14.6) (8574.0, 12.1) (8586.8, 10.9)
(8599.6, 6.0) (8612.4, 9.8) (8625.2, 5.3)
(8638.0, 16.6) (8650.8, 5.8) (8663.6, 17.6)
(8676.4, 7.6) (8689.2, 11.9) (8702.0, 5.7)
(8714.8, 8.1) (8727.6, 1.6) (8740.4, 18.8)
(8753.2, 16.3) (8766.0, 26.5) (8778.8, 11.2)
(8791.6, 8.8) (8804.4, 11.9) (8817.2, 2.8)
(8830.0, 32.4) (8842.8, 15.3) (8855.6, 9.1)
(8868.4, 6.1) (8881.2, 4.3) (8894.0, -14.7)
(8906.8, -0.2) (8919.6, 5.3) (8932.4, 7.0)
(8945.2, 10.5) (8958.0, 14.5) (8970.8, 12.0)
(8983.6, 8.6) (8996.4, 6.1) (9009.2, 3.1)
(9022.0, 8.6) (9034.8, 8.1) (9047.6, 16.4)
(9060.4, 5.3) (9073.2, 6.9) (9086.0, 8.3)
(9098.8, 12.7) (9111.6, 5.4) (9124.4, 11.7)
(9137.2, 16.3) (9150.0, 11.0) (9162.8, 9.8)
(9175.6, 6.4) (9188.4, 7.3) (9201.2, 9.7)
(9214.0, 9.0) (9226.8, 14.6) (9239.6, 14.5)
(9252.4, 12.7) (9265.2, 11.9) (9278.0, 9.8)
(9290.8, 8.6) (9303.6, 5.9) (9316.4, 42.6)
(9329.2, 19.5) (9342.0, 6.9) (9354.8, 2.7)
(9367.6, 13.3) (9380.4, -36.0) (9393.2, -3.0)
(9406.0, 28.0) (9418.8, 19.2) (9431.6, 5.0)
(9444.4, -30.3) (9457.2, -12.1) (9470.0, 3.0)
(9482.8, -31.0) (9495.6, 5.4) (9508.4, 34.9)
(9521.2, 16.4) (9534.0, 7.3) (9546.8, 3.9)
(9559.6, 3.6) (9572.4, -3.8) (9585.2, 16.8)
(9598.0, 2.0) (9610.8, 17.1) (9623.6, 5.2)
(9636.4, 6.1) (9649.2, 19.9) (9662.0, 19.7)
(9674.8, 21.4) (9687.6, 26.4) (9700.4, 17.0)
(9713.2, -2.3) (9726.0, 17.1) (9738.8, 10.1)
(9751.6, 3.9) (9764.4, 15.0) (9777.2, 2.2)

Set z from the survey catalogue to 1.239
